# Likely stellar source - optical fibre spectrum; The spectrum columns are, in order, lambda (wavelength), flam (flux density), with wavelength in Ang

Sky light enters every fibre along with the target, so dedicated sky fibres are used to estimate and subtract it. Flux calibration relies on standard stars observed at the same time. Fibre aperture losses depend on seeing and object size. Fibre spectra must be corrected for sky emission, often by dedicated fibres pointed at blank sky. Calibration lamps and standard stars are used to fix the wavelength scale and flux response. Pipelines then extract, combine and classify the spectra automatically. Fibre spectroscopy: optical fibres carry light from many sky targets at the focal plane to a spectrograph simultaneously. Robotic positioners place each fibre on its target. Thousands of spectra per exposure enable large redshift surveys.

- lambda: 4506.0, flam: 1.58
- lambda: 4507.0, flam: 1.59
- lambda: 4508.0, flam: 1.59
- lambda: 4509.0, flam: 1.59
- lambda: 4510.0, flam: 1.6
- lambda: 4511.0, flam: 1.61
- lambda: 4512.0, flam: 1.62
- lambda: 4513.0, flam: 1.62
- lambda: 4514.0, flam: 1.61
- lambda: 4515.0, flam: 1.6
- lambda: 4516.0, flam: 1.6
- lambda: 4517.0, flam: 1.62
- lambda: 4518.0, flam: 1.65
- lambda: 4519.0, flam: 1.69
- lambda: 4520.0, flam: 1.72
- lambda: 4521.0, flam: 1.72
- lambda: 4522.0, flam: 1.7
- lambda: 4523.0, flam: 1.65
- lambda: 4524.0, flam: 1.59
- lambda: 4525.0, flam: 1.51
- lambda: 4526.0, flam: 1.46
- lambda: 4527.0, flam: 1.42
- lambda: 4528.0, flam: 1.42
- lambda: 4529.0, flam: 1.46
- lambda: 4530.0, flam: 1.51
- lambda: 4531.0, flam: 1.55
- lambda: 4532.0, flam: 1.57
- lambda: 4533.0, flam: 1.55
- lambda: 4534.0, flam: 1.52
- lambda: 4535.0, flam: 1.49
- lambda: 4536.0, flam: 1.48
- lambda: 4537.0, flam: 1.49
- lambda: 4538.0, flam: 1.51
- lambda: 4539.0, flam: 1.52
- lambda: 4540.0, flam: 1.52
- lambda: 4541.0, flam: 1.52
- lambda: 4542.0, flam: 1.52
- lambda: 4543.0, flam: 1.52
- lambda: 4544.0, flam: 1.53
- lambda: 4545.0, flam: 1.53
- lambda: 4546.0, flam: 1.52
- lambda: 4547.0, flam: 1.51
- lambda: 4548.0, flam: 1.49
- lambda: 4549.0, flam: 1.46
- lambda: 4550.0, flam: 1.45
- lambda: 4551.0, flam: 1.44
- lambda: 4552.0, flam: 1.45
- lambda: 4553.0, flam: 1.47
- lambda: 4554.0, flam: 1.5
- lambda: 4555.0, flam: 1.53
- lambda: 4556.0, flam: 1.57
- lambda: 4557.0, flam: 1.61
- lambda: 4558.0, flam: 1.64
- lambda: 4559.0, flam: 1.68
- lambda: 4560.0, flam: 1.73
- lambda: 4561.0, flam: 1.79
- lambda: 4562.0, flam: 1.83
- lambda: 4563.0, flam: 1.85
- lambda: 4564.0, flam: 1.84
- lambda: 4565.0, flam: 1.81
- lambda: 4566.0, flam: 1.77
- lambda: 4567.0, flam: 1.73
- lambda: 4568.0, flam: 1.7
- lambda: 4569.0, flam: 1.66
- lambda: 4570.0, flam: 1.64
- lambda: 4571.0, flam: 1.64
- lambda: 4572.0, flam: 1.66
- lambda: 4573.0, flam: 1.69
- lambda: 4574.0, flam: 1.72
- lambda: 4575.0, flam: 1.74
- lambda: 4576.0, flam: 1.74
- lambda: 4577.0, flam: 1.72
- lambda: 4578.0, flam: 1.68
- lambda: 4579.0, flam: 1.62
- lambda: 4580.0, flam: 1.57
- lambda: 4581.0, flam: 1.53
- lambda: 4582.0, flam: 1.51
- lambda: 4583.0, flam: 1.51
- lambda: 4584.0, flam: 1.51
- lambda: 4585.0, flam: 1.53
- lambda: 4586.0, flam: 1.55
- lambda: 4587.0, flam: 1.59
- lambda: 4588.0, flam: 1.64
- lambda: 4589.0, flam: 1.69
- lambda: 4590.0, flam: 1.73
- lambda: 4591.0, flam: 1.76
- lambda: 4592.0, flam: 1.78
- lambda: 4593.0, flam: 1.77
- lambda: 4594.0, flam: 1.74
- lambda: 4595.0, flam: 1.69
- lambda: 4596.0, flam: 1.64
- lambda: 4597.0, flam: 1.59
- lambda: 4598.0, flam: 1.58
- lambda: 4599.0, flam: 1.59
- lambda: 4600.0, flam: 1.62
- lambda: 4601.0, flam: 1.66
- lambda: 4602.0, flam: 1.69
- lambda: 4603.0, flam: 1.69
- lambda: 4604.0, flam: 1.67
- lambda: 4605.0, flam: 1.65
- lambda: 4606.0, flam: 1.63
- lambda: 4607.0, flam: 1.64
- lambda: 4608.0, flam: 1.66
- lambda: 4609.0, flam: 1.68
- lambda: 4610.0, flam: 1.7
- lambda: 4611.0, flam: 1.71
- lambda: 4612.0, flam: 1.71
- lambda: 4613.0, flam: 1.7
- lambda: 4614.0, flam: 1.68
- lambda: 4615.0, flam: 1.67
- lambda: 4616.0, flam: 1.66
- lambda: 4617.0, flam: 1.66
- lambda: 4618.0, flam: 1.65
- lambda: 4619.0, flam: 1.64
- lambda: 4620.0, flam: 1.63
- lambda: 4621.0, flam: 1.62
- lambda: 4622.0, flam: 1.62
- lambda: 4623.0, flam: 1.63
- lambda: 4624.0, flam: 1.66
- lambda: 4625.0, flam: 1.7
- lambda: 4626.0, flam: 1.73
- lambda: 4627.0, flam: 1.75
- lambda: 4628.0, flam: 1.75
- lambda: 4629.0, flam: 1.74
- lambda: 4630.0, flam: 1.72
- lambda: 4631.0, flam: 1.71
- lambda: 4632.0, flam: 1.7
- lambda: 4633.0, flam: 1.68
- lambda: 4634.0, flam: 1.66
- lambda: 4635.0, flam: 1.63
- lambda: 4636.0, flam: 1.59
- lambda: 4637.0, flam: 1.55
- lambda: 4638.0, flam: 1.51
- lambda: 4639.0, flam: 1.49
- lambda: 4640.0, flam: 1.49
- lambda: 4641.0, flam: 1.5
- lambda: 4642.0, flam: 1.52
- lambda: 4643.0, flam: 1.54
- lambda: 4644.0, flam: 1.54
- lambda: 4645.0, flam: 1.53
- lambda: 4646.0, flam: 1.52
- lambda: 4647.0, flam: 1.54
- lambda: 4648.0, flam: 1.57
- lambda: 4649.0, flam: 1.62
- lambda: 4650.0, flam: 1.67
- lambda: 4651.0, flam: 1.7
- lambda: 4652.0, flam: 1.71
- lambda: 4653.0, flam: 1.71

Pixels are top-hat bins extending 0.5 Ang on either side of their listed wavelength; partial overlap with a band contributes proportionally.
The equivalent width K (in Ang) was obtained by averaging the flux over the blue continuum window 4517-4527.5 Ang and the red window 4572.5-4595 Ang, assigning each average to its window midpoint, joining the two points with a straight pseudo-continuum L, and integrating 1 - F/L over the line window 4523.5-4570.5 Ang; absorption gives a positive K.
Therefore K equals 1.6 Ang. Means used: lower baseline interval 1.61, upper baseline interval 1.65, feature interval 1.57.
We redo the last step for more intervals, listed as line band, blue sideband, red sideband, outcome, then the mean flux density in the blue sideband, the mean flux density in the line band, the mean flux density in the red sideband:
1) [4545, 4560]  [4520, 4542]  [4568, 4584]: 0.5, 1.54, 1.53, 1.64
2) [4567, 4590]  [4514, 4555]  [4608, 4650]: -0.8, 1.54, 1.63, 1.63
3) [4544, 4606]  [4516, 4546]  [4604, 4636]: -1.0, 1.55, 1.64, 1.67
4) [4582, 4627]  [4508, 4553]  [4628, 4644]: -1.9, 1.55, 1.66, 1.6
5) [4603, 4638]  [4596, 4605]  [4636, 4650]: -1.7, 1.64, 1.67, 1.54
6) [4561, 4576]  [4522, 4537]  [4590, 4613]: -1.2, 1.52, 1.74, 1.68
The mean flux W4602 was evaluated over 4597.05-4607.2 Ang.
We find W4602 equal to 1.64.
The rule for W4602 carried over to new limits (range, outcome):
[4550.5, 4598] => 1.65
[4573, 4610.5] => 1.65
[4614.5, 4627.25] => 1.66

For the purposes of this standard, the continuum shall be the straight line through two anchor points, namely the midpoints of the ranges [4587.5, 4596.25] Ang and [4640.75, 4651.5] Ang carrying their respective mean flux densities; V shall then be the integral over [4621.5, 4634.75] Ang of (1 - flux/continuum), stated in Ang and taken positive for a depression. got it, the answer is -0.6 Ang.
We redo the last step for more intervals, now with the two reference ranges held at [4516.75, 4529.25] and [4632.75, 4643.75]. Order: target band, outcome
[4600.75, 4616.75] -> -1.1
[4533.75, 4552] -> 1.0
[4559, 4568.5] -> -1.2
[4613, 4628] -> -1.0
